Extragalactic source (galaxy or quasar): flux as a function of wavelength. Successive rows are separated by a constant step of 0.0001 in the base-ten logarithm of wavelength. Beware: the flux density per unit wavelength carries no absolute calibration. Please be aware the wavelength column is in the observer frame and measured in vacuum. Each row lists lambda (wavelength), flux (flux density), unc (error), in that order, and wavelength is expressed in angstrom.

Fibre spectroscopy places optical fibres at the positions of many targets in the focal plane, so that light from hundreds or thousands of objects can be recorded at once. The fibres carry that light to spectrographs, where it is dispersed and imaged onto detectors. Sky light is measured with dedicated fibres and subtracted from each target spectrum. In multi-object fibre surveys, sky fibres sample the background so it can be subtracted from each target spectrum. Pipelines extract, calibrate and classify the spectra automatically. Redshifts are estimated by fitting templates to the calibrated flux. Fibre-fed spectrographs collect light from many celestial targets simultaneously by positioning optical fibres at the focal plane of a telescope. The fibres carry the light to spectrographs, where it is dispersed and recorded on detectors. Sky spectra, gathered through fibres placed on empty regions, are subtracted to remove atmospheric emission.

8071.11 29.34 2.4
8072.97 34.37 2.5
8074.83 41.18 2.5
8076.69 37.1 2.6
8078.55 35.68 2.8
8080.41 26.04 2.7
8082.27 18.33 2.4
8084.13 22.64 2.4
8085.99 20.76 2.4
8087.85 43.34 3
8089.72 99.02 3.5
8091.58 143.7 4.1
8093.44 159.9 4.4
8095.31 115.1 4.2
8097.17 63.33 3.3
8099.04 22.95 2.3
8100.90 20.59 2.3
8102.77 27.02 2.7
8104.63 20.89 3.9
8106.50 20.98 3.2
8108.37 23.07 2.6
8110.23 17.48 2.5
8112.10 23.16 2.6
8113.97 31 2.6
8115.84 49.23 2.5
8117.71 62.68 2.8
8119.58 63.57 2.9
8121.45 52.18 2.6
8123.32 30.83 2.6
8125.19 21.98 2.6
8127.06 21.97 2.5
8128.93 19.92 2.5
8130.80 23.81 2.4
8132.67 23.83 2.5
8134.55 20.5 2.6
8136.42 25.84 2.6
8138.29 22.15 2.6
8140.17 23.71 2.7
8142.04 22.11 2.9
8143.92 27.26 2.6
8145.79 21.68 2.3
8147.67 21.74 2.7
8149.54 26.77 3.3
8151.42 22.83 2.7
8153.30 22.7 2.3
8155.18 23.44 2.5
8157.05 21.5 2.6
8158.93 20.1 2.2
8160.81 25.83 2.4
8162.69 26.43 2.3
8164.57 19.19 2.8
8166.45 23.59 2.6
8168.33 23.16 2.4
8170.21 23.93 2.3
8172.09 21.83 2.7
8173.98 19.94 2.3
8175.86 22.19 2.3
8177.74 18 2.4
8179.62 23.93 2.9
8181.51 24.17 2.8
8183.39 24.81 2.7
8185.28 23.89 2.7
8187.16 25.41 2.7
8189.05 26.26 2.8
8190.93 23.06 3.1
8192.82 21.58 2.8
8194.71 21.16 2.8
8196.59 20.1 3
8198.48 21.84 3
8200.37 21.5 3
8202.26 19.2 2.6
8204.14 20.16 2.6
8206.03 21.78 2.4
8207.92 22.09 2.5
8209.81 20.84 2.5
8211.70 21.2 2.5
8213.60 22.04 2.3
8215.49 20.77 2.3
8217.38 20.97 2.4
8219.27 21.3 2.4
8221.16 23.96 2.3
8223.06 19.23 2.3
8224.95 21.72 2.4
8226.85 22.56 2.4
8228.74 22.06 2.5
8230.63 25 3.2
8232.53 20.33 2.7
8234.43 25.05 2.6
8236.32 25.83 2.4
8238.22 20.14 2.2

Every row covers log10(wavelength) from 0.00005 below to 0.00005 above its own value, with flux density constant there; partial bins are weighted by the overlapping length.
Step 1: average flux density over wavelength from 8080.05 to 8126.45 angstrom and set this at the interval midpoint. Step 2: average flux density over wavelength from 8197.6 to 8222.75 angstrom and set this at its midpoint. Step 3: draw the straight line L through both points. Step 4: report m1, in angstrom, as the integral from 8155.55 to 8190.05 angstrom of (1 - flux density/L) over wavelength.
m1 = 8.4 angstrom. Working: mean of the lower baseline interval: 48.1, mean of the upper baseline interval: 21.3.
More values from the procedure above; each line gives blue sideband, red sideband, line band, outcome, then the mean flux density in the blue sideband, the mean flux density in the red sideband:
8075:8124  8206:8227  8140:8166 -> 9.2 angstrom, 48.1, 21.5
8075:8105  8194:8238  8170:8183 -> 4.1 angstrom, 55.1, 21.7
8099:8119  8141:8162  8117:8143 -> -3.7 angstrom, 29.9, 23.3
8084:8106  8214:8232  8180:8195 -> 4.3 angstrom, 63.9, 21.9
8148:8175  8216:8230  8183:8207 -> 0.0 angstrom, 22.9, 21.7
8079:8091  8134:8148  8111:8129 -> -4.9 angstrom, 41.3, 23.3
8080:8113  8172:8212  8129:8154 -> 9.0 angstrom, 49.7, 22.1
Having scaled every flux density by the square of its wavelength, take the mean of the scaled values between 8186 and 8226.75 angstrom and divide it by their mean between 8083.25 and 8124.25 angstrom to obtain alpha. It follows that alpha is 0.43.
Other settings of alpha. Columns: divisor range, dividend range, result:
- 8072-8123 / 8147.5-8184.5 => 0.49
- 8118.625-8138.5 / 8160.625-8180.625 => 0.76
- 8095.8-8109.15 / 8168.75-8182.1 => 0.71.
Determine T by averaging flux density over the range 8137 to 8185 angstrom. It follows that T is 23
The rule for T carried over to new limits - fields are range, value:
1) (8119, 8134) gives 31.2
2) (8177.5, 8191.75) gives 24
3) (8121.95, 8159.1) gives 23.6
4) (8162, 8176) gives 22.5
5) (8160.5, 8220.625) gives 22.2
